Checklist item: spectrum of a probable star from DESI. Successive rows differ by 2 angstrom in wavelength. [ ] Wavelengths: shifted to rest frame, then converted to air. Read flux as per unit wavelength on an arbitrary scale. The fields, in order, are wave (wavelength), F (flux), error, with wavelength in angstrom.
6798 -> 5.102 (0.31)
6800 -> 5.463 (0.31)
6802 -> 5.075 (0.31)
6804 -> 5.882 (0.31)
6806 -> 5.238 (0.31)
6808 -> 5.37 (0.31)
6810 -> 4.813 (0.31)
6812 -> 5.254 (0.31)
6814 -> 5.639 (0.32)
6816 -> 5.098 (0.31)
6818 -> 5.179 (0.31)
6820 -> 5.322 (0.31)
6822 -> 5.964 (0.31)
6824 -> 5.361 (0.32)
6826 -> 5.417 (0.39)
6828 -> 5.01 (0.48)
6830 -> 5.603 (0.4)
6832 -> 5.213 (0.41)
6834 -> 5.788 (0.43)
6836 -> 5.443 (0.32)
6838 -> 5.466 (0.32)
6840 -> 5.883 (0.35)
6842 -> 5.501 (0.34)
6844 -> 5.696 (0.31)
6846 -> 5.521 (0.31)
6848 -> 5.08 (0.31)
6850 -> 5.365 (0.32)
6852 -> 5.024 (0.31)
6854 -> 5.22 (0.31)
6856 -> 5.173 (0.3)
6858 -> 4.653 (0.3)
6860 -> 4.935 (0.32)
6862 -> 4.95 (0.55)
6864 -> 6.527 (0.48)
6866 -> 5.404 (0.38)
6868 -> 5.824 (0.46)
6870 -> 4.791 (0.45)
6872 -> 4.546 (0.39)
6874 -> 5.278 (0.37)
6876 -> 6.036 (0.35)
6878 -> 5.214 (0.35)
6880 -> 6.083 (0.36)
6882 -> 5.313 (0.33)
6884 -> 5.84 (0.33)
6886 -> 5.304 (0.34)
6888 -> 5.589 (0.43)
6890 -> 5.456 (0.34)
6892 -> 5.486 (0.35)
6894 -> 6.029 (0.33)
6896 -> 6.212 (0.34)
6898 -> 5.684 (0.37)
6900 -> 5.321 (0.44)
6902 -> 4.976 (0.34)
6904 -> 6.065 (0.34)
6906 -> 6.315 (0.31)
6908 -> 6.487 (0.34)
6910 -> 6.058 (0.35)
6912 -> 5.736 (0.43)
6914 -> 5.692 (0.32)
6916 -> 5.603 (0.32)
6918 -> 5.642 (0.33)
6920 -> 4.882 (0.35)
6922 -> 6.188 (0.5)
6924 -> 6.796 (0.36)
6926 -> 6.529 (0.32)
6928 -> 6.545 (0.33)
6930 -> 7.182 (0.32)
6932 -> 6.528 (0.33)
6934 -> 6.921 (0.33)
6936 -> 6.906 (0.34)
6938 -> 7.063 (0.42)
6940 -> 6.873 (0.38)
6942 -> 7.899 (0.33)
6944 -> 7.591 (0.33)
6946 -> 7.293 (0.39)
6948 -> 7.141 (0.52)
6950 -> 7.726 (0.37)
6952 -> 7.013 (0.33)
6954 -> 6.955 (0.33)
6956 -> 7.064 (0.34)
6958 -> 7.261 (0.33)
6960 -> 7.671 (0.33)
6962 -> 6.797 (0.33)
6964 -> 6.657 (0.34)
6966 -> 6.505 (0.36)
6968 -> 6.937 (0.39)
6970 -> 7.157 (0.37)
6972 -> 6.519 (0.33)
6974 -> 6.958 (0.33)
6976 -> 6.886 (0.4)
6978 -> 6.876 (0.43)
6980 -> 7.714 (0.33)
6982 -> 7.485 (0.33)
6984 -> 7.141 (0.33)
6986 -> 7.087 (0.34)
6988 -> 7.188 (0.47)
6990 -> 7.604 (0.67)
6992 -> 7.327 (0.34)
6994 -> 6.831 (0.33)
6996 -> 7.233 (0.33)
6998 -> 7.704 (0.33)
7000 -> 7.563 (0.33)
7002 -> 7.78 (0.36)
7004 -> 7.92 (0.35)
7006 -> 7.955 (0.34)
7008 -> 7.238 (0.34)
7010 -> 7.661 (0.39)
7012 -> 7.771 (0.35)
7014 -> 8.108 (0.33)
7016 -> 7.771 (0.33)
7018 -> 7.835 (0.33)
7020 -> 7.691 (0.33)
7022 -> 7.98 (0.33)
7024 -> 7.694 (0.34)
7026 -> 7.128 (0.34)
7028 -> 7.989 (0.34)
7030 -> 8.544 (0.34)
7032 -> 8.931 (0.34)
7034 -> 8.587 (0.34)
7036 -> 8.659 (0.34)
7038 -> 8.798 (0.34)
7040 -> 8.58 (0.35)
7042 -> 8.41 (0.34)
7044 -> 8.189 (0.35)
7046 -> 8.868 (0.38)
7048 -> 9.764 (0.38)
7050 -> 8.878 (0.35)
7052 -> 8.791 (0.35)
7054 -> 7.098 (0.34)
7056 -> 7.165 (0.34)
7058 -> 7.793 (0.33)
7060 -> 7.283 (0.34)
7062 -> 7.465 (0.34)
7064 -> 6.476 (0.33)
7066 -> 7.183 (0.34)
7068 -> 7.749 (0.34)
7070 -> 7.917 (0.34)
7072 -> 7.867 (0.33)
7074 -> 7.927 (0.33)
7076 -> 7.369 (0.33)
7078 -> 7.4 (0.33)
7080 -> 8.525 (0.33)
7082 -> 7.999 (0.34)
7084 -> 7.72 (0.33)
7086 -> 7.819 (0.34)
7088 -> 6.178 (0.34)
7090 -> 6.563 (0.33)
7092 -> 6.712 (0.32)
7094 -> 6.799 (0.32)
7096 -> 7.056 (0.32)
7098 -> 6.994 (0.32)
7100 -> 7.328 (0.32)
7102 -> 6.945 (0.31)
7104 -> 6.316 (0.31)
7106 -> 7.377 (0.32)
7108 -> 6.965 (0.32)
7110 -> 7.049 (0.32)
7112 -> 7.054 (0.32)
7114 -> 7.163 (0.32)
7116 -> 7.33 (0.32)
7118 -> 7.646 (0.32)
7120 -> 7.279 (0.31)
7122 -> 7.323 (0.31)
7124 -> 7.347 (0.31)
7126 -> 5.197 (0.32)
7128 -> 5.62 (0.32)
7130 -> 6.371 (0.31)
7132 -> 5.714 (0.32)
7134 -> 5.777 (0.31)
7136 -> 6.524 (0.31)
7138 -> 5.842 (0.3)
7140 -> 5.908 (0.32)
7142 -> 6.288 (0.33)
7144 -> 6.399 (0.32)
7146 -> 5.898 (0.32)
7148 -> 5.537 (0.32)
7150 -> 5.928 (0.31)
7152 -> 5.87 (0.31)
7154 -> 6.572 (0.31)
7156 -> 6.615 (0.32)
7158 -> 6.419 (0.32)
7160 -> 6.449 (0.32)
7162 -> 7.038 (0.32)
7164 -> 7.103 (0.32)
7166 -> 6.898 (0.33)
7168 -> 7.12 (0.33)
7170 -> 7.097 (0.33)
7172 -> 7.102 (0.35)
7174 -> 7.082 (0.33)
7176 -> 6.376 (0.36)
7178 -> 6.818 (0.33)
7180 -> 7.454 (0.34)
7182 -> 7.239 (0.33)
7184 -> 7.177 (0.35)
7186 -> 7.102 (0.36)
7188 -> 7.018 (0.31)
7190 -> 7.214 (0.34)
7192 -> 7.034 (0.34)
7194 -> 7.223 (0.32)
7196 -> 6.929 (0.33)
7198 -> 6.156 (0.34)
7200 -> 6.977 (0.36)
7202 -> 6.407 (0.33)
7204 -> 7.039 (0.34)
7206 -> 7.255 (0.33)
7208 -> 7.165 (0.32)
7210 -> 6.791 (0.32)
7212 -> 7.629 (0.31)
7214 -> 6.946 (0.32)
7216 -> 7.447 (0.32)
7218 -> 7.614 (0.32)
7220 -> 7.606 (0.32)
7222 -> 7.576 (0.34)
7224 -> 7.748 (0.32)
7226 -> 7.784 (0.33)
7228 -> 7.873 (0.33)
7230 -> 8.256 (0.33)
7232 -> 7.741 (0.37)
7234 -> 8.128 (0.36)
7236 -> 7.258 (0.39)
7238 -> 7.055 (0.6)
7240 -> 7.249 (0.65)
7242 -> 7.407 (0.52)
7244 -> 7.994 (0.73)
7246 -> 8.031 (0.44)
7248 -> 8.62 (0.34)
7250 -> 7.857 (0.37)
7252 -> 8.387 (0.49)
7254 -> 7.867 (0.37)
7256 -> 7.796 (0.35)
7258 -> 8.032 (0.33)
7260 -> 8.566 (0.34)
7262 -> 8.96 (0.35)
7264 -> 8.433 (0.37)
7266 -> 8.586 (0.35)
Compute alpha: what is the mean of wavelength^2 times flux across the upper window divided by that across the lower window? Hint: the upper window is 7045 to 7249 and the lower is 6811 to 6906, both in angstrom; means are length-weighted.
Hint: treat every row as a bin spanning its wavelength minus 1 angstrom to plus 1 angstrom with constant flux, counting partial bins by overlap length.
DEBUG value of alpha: 1.42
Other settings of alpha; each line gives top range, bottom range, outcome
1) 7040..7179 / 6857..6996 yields 1.17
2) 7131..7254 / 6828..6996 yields 1.23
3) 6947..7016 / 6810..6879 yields 1.42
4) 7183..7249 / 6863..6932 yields 1.39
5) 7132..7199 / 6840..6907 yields 1.32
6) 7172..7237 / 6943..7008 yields 1.07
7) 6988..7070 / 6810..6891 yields 1.54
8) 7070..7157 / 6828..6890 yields 1.35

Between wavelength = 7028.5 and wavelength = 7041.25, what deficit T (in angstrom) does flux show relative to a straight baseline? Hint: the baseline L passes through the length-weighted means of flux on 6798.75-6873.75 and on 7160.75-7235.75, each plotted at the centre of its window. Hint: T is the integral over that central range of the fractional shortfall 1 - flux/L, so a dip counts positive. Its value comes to -4.6 angstrom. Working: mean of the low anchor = 5.34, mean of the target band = 8.65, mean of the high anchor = 7.22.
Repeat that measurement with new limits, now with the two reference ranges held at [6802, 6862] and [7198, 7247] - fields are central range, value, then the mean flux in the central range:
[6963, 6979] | -1.9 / 6.81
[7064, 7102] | -3.9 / 7.36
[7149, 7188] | 1.8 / 6.82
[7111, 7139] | 1.3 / 6.58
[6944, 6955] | -2.4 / 7.26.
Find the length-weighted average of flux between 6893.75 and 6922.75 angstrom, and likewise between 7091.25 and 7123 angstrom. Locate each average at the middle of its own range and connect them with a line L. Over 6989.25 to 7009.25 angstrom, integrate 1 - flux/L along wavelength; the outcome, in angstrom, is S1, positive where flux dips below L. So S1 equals -3.56 angstrom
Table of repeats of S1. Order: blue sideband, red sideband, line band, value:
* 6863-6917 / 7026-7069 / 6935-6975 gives -2.57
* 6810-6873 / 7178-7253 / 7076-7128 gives -2.47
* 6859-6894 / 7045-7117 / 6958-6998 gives -3.99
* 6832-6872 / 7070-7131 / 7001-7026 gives -4.82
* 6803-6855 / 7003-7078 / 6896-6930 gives 2.47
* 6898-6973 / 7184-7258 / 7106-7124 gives -0.27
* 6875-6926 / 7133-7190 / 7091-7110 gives -1.59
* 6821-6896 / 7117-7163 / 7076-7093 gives -3.35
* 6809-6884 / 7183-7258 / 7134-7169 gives 3.51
